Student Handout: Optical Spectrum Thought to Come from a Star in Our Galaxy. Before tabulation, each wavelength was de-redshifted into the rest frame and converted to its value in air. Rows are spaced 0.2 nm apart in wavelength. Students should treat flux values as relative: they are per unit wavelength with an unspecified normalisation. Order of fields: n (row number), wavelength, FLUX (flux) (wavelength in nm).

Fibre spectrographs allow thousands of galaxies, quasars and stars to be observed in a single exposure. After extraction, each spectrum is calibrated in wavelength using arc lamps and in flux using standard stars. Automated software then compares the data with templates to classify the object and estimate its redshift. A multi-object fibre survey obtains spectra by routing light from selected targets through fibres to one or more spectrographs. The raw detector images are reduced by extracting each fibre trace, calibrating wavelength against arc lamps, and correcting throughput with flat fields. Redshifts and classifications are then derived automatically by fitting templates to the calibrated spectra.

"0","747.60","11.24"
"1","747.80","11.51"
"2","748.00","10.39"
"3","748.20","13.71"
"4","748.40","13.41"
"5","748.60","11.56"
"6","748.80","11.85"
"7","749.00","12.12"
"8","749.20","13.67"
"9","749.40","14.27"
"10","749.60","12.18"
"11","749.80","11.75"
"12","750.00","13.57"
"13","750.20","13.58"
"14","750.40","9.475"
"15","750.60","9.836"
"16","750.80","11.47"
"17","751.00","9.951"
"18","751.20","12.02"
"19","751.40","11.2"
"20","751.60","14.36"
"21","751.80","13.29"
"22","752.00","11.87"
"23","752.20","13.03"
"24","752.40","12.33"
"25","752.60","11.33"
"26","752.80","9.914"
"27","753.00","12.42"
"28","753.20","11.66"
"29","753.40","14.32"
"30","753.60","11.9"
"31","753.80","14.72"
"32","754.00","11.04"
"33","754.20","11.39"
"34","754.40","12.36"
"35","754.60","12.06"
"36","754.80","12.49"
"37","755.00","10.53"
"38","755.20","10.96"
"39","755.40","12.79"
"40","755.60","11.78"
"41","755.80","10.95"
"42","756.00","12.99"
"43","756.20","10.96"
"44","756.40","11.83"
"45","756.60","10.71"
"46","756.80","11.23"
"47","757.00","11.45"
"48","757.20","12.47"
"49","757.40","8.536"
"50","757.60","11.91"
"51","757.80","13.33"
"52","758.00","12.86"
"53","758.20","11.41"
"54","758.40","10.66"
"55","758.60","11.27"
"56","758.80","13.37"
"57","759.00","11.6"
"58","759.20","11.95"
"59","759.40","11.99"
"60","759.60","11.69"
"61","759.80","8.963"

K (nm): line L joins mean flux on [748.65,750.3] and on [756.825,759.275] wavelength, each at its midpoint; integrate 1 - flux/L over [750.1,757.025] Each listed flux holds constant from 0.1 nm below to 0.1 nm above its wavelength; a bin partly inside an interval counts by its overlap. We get 0.26 nm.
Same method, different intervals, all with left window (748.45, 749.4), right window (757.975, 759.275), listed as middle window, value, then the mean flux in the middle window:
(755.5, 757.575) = 0.12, 11.3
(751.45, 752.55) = -0.04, 12.8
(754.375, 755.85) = 0.04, 11.7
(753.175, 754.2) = -0.04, 12.7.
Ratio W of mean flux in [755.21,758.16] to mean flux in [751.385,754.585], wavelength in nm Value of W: 0.9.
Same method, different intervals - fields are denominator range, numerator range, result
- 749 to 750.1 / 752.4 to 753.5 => 0.92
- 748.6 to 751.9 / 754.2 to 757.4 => 0.95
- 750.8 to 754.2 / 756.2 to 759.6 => 0.96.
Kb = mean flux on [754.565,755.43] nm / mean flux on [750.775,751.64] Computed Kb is 1.0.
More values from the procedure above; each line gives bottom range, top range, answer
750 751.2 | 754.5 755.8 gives 1.05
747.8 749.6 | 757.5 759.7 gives 0.96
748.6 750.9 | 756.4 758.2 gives 0.95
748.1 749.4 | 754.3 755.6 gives 0.92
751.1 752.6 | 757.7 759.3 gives 0.96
